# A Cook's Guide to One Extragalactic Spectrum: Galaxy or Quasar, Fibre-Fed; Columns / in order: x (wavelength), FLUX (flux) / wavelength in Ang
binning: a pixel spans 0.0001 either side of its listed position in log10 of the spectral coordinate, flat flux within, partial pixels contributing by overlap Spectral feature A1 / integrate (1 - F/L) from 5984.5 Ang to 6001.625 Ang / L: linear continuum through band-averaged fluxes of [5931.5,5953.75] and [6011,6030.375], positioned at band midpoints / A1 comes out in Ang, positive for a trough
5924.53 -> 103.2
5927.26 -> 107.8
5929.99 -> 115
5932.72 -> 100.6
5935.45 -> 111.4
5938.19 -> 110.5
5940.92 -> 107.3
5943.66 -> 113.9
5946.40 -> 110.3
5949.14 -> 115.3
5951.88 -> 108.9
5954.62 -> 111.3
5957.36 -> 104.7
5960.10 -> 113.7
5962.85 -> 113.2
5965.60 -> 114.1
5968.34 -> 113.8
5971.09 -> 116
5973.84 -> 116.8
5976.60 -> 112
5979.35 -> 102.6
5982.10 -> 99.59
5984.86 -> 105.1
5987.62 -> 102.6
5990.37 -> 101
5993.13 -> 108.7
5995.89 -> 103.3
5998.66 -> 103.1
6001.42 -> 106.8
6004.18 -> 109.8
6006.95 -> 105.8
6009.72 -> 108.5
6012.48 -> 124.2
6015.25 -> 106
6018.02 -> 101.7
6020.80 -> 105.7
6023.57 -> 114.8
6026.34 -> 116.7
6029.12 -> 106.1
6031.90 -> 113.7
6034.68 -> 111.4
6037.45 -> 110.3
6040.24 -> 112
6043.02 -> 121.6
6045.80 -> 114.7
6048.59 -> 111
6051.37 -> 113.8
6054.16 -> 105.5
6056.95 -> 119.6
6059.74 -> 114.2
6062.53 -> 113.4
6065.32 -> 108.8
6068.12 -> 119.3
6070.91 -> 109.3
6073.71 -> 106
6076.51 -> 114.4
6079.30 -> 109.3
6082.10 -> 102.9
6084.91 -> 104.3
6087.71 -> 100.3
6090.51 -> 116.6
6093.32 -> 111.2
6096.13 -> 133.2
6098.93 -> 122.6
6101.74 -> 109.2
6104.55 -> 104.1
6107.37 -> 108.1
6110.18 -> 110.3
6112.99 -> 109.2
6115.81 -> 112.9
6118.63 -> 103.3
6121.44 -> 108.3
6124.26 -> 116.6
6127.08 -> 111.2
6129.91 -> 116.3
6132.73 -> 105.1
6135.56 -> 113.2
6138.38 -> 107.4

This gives 1.0 Ang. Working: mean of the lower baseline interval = 110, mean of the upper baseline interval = 111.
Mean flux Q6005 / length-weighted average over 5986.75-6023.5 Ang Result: 107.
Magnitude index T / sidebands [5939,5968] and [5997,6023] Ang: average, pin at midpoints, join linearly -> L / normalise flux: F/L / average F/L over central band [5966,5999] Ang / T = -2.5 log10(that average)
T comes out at 0.023 mag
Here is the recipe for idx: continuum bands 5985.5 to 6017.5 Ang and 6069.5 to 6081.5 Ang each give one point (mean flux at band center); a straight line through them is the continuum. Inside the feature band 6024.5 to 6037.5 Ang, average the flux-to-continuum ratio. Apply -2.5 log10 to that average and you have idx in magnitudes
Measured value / -0.04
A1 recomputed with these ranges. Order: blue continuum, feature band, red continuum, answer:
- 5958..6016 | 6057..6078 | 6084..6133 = -0.4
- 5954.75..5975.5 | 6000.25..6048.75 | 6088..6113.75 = 0.9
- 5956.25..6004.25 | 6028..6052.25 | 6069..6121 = -0.8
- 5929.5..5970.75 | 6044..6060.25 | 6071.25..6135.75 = -0.4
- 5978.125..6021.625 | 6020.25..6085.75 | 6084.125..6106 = -1.2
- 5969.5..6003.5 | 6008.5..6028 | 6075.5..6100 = -0.5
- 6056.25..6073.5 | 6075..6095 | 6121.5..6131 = 0.8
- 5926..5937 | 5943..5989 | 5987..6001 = -1.7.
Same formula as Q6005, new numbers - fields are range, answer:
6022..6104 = 113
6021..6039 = 112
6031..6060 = 113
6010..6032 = 111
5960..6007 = 108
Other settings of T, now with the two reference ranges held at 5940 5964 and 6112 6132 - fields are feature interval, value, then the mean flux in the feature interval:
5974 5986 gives 0.05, 106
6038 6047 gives -0.04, 116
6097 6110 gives -0.01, 112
